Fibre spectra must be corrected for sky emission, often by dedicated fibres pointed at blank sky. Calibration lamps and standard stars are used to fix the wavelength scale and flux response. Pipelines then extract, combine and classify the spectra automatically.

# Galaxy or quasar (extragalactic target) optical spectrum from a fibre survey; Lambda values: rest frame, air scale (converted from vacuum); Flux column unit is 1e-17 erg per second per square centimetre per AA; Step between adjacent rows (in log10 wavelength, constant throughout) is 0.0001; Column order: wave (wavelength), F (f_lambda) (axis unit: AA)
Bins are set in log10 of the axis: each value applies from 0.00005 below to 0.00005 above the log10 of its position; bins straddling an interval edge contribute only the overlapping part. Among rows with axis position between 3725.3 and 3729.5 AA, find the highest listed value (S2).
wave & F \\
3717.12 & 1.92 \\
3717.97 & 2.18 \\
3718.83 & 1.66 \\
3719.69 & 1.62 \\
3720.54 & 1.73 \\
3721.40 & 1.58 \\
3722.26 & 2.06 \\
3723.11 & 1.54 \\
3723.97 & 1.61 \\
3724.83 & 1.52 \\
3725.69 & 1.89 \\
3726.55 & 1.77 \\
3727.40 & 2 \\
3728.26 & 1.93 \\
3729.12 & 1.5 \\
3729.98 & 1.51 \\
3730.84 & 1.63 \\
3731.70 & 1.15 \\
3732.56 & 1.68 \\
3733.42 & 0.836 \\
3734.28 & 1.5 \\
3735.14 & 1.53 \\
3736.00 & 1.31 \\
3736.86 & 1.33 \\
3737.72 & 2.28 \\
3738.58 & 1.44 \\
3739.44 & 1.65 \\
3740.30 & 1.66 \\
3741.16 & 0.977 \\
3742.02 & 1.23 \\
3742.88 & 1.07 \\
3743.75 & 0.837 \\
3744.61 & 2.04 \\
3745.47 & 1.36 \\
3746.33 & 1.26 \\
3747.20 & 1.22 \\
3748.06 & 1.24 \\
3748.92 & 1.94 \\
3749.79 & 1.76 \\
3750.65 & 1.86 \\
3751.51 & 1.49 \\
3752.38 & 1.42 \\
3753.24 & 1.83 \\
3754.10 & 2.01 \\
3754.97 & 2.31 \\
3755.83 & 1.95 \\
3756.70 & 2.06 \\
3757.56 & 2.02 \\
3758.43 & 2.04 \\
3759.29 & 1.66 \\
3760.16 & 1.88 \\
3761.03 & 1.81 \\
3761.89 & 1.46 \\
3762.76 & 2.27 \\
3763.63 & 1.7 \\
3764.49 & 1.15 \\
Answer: 2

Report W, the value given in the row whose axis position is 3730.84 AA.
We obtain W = 1.63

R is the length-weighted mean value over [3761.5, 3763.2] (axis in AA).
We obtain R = 1.87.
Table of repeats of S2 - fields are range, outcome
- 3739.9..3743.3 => 1.66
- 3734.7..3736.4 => 1.53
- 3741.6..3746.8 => 2.04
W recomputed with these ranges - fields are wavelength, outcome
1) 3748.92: 1.94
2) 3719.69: 1.62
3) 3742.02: 1.23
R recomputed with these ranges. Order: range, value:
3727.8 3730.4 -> 1.65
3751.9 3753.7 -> 1.63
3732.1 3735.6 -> 1.38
